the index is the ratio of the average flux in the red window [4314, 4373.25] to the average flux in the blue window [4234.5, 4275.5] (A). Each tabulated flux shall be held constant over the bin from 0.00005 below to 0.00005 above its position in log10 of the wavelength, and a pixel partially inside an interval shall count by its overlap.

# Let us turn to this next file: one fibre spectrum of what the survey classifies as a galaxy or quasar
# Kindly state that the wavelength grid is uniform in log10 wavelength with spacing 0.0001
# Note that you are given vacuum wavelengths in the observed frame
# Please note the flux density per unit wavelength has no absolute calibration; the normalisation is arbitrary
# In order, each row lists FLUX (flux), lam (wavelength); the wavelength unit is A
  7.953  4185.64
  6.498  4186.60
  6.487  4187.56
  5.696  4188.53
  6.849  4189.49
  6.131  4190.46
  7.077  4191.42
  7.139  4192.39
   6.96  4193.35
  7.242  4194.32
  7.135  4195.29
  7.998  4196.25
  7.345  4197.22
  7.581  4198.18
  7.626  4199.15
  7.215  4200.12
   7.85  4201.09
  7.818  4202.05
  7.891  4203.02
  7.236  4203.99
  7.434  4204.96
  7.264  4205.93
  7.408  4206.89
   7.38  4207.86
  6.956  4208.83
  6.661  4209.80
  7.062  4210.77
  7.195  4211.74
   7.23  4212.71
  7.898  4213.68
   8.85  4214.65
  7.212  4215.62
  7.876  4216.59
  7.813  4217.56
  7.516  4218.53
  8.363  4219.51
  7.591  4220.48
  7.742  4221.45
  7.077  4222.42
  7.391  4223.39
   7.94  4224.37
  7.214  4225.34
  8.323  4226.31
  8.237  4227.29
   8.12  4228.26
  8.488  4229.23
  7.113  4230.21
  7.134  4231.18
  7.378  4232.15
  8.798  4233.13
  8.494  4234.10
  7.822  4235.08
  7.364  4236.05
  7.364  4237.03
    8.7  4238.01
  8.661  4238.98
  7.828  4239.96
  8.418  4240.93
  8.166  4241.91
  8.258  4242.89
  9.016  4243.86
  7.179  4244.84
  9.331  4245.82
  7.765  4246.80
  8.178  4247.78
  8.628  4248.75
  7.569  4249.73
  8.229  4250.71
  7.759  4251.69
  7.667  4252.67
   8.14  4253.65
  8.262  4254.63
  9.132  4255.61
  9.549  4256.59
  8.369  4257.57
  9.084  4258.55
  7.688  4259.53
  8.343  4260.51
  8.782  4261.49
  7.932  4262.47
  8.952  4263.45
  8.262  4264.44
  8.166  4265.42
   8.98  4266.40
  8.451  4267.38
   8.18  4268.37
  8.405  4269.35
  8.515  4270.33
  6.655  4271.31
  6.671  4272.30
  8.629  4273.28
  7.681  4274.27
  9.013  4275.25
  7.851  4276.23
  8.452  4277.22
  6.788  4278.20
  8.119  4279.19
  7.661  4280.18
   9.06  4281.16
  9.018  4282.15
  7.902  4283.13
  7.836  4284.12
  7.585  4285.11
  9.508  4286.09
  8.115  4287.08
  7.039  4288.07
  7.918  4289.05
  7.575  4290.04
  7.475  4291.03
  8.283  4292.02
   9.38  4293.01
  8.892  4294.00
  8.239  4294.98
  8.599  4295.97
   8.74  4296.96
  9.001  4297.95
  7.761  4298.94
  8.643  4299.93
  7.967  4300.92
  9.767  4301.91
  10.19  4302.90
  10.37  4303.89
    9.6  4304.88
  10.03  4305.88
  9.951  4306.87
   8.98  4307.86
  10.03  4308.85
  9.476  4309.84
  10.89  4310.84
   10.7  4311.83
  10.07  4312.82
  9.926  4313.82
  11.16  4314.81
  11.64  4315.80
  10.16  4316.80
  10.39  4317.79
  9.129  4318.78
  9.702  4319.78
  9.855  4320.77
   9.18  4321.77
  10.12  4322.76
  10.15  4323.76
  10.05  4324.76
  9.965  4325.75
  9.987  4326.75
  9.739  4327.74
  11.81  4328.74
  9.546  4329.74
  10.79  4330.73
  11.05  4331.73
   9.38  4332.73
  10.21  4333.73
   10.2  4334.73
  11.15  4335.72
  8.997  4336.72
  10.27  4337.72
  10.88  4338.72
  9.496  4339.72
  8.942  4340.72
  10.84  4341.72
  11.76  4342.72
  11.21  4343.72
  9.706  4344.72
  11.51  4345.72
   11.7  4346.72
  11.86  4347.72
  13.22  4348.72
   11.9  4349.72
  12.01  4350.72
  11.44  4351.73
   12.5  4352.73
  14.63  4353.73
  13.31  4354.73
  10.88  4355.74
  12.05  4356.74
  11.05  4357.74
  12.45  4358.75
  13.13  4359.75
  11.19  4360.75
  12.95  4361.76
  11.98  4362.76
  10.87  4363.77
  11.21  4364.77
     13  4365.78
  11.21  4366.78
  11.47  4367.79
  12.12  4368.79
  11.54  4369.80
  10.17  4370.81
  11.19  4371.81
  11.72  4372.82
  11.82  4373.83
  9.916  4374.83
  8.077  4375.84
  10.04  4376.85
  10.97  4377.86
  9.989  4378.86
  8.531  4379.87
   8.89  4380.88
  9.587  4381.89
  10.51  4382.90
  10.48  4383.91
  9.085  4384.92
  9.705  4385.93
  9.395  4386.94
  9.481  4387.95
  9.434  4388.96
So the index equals 1.3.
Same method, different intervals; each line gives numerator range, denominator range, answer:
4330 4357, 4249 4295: 1.36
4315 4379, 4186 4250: 1.44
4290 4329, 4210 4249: 1.21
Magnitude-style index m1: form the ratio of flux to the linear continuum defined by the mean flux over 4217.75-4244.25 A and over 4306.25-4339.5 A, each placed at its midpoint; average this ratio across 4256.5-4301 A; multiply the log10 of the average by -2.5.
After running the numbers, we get 0.10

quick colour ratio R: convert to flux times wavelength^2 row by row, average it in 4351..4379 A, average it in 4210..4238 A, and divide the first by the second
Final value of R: 1.6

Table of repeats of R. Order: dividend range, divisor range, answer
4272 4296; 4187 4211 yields 1.18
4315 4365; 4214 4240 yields 1.47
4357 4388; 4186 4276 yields 1.47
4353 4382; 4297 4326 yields 1.18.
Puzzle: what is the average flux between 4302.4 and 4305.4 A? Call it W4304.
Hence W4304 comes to 10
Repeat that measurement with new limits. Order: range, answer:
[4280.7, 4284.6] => 8.45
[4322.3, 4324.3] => 10.1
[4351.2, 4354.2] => 12.8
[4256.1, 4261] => 8.61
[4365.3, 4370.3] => 11.9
